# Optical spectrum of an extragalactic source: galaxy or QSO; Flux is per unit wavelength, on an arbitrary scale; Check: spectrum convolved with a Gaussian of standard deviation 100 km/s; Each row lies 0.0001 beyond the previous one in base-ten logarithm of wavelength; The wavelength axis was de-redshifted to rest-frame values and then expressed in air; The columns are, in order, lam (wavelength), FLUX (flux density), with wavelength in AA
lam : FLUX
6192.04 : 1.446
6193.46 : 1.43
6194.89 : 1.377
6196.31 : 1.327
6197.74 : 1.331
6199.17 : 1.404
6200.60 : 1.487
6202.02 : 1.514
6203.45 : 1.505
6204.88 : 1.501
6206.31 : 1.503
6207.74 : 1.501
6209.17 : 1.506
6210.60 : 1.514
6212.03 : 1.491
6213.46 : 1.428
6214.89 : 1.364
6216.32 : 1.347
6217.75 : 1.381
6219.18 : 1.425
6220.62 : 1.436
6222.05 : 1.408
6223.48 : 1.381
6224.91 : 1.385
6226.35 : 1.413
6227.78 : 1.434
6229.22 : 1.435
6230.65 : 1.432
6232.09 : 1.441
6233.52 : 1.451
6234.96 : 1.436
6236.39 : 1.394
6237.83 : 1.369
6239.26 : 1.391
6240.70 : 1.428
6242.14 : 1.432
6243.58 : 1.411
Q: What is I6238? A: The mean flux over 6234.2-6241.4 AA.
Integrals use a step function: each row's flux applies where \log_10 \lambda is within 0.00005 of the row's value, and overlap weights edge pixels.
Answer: 1.4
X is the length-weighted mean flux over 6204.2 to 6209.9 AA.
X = 1.5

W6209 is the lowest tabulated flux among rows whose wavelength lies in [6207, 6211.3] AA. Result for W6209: 1.501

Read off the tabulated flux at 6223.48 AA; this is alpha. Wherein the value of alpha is 1.381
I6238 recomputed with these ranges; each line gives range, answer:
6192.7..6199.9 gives 1.37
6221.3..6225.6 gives 1.39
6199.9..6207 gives 1.5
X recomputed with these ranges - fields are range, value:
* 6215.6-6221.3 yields 1.4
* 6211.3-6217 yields 1.41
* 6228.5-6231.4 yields 1.43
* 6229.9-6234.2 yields 1.44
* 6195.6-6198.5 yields 1.33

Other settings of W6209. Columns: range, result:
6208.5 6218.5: 1.347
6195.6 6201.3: 1.327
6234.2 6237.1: 1.394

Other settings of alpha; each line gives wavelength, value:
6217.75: 1.381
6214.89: 1.364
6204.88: 1.501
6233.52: 1.451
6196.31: 1.327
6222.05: 1.408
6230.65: 1.432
